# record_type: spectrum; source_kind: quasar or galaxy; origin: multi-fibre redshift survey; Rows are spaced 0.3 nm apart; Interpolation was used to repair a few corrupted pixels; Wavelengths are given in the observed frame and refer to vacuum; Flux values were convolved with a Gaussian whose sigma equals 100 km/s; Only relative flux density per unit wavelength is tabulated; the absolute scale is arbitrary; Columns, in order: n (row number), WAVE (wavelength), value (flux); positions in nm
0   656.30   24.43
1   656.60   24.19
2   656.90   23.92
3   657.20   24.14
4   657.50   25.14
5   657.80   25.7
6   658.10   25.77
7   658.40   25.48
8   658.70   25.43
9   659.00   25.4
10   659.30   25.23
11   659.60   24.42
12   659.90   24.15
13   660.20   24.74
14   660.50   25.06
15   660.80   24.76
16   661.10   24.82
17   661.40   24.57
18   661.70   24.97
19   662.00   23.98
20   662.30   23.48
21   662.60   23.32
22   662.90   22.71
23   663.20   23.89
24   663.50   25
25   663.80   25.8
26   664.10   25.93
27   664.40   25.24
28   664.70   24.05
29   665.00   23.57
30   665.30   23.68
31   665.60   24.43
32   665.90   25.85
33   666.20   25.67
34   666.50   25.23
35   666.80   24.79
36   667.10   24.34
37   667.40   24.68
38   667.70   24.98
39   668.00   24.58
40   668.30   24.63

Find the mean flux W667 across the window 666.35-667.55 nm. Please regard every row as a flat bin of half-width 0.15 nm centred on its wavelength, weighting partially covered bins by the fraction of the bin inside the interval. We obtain 24.8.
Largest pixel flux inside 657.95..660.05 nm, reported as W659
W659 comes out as 25.77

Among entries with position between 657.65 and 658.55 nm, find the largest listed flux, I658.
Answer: 25.77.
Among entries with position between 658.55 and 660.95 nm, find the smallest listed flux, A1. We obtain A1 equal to 24.15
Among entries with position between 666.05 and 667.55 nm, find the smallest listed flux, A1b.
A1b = 24.34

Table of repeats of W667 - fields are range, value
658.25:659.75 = 25.2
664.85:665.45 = 23.6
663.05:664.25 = 25.2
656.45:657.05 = 24.1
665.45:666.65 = 25.3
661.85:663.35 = 23.5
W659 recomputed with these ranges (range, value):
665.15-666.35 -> 25.85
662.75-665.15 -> 25.93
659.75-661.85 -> 25.06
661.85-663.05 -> 23.98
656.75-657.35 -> 24.14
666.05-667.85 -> 25.67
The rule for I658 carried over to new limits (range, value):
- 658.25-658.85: 25.48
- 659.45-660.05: 24.42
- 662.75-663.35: 23.89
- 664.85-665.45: 23.68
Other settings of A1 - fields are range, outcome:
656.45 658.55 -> 23.92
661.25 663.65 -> 22.71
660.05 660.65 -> 24.74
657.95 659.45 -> 25.23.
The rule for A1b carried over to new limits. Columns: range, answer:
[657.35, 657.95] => 25.14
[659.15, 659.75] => 24.42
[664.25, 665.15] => 23.57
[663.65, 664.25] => 25.8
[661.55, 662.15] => 23.98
